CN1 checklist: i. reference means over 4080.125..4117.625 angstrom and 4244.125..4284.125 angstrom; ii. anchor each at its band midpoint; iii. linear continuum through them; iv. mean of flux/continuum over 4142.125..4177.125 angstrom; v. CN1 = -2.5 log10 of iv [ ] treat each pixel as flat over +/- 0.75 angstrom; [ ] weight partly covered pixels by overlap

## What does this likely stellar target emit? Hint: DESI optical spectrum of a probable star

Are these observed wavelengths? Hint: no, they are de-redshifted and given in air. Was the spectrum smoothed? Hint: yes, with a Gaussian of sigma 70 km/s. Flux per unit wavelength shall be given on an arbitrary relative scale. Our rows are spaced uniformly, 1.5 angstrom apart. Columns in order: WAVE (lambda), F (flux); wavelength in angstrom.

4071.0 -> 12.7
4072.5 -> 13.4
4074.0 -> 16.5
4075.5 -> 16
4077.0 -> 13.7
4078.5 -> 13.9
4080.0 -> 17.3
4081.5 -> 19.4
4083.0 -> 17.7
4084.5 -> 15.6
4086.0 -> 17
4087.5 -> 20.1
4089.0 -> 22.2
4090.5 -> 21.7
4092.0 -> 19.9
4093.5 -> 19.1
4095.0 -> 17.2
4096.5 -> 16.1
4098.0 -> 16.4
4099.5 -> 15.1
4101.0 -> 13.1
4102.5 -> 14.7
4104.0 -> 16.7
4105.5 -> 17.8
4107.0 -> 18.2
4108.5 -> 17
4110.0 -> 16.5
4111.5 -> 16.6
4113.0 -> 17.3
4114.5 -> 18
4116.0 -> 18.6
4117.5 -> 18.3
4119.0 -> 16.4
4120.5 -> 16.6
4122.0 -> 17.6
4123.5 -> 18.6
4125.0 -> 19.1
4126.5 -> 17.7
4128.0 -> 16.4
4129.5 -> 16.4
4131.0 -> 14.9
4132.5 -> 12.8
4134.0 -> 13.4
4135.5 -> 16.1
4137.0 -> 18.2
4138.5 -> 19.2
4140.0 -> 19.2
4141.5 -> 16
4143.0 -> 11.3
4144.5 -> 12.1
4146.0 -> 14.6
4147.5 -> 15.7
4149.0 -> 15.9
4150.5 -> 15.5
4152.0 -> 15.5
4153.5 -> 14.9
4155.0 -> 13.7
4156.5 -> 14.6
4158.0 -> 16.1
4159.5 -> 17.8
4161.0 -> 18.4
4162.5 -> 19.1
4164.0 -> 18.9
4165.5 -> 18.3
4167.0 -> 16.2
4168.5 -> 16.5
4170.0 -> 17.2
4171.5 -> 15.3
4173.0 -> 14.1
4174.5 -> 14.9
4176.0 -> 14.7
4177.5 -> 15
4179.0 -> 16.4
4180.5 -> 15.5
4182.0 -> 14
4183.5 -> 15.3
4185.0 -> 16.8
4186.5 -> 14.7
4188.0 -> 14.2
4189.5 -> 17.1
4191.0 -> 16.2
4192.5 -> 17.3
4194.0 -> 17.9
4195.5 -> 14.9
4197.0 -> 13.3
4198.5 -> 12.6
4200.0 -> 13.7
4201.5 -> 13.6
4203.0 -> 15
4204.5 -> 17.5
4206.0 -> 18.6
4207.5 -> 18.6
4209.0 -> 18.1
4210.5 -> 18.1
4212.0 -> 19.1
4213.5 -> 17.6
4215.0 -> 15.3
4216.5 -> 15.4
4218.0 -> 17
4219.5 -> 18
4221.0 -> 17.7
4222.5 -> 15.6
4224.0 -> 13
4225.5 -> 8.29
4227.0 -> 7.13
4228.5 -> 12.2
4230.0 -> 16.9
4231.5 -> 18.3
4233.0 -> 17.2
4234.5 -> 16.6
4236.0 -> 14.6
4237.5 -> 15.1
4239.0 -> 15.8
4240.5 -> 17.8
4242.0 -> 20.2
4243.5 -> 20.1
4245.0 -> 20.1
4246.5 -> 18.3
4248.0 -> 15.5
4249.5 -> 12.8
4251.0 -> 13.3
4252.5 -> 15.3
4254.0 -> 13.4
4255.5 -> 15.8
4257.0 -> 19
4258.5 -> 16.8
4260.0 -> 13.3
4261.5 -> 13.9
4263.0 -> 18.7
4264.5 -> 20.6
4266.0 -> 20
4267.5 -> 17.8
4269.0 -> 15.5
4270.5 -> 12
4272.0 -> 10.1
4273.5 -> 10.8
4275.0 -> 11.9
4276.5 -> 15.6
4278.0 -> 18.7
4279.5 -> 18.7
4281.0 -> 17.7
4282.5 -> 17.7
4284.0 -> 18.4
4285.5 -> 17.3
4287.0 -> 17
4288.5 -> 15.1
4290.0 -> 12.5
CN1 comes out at 0.09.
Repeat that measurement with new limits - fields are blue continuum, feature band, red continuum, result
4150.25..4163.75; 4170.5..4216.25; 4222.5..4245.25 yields 0.003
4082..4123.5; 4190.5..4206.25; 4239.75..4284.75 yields 0.094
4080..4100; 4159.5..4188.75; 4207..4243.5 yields 0.051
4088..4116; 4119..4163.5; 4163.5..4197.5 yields 0.035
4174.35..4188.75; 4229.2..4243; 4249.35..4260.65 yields -0.127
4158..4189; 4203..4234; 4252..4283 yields 0.004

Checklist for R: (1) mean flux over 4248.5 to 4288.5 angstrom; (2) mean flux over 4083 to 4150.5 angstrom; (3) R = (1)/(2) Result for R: 0.94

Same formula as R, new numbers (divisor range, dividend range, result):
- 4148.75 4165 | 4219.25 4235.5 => 0.88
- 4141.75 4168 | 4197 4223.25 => 1.04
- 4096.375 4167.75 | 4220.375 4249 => 0.96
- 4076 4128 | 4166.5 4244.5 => 0.91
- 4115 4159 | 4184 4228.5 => 0.97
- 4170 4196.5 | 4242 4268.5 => 1.08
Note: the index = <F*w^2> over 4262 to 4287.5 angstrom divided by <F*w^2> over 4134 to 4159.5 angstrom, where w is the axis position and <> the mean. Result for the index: 1.12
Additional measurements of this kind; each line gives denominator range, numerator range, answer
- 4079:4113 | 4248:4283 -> 0.97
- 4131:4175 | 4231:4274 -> 1.07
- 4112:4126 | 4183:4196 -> 0.93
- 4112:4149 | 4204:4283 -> 1.03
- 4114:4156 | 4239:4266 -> 1.10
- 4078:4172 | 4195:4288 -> 1.00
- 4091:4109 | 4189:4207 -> 0.98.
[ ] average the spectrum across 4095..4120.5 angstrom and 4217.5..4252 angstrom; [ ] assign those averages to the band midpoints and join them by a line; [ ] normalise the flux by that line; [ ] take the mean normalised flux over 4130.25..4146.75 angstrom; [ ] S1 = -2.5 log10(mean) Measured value 0.082 mag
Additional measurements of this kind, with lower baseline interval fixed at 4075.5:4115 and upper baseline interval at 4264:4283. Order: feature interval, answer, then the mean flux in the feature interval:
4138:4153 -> 0.094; 15.4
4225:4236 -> 0.158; 14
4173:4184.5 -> 0.102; 15.1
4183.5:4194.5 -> 0.019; 16.2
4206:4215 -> -0.110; 18.1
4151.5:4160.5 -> 0.083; 15.5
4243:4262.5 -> 0.004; 16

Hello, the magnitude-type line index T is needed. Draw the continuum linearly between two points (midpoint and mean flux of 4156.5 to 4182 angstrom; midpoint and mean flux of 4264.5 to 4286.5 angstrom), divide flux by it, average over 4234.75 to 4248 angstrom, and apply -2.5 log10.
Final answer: -0.09 mag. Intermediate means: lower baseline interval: 16.4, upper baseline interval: 16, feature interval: 17.6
